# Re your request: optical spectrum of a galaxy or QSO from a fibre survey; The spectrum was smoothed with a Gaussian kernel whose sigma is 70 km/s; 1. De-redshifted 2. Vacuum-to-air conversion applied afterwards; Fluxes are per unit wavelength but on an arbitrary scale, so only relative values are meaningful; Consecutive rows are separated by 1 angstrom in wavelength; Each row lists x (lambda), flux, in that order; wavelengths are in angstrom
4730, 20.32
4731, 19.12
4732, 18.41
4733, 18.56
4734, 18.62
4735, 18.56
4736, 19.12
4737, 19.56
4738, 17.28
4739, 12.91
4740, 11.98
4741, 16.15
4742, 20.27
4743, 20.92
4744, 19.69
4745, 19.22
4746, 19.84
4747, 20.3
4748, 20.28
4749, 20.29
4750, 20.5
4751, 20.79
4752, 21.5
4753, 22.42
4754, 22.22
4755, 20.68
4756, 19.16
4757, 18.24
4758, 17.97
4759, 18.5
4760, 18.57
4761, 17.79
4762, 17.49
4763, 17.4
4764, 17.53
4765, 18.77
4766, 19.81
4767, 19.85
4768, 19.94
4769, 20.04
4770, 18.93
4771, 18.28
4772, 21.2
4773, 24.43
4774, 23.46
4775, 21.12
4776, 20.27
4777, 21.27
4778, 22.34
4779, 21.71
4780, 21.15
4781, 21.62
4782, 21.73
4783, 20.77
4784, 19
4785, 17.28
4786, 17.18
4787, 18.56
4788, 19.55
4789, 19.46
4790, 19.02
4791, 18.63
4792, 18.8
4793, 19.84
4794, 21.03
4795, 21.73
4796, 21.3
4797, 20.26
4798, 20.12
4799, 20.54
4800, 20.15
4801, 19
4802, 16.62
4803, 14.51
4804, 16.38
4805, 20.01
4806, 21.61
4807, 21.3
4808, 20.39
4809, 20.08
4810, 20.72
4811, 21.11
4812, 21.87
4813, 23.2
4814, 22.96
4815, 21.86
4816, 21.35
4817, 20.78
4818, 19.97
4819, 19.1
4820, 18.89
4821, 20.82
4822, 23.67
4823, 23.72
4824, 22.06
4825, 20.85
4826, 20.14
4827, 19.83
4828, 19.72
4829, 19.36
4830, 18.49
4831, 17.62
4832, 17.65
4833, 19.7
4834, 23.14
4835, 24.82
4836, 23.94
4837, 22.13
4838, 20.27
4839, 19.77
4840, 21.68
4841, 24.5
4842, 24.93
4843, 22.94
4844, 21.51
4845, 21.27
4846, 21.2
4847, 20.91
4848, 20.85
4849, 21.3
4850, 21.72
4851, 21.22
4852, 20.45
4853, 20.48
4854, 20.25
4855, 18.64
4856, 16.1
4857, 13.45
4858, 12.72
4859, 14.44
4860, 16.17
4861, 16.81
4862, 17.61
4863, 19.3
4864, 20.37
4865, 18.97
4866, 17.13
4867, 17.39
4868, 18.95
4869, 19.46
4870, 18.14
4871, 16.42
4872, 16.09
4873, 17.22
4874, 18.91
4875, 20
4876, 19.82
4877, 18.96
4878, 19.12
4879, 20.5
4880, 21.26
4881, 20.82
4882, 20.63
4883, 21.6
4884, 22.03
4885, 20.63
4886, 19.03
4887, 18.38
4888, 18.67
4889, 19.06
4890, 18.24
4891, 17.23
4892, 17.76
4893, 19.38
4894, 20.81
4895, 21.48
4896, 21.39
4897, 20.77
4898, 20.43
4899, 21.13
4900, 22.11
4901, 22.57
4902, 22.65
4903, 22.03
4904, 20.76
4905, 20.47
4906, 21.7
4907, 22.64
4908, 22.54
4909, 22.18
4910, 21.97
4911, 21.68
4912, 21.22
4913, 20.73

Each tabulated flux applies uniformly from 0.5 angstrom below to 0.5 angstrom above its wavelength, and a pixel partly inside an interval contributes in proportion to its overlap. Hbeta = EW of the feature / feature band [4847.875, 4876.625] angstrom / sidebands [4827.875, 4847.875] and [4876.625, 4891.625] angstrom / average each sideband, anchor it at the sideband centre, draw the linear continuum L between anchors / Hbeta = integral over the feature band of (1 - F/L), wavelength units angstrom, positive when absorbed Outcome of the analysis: 3.11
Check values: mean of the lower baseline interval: 21.3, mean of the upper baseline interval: 19.7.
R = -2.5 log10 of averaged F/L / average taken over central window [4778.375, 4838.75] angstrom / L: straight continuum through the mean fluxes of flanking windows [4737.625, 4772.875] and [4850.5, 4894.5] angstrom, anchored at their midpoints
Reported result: -0.08 mag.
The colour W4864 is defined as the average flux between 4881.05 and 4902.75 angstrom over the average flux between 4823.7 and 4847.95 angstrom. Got 1.0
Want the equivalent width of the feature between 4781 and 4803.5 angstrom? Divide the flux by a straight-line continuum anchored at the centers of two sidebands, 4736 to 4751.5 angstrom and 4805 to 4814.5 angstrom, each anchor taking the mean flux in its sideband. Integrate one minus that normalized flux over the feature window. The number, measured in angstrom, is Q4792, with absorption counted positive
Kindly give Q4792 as 1.41 angstrom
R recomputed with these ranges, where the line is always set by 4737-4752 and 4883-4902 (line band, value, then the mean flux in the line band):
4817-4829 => -0.067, 20.7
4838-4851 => -0.110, 21.8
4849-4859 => 0.086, 18.3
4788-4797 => -0.043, 20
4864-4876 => 0.098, 18.2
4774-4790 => -0.065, 20.3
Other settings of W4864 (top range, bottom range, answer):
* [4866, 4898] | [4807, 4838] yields 0.92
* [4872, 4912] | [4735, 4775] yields 1.06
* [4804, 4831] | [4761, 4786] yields 1.03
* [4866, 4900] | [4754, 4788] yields 0.98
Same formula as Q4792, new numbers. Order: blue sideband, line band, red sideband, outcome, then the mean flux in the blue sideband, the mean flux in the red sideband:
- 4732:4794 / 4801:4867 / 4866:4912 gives -0.9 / 19.5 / 20.1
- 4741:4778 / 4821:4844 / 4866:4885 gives -2.2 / 20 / 19.3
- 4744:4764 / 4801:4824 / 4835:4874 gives -1.2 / 19.6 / 19.5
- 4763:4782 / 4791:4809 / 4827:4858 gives 0.8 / 20.6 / 20.5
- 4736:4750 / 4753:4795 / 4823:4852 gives -1.0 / 18.5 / 21.2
